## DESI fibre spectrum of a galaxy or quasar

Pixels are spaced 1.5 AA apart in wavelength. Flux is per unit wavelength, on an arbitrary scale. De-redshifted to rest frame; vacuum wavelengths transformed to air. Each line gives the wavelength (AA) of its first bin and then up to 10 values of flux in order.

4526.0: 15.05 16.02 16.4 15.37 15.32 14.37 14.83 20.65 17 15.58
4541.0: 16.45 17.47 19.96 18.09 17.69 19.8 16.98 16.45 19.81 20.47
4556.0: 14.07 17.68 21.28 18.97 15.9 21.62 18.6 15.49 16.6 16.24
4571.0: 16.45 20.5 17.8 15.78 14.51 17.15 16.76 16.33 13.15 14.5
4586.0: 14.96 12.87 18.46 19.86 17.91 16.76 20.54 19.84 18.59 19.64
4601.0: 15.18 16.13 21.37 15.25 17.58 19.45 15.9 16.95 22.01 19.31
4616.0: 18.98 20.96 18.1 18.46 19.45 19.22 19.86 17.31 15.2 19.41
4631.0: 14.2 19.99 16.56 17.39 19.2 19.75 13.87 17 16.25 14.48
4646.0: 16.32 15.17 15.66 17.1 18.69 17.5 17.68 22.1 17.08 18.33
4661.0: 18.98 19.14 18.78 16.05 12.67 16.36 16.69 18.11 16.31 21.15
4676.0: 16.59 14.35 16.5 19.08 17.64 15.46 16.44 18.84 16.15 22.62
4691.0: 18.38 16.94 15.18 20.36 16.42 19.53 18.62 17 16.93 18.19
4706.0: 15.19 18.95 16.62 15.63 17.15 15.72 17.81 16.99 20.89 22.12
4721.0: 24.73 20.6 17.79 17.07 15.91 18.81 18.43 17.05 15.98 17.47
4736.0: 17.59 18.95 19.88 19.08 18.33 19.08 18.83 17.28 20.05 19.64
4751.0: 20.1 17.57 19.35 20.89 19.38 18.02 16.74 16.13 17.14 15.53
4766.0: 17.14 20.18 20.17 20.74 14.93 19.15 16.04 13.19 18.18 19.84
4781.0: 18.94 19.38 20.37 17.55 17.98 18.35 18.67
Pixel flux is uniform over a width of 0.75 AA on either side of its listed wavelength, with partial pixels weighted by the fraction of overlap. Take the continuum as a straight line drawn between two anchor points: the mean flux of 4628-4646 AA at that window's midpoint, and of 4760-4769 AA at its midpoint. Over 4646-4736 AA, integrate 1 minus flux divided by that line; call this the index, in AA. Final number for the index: -2.8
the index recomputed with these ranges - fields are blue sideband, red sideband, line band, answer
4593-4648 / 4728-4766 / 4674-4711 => 1.2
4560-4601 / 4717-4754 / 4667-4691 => 1.2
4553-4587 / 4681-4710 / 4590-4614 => -1.5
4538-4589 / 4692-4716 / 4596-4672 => -2.3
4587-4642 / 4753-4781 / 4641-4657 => 0.9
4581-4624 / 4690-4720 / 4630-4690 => 1.7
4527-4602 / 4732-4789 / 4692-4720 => 0.5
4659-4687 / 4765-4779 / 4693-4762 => -3.0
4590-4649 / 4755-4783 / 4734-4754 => -1.0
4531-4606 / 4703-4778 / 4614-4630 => -1.0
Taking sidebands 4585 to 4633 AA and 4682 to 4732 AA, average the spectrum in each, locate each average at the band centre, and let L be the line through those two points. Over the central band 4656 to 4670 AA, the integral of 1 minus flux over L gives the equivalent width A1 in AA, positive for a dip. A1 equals 0.4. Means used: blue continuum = 18.1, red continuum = 18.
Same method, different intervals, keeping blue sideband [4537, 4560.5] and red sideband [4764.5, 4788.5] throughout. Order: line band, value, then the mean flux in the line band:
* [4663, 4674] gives 0.9 AA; 16.6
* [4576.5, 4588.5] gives 1.9 AA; 15.1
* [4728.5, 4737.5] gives 0.3 AA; 17.6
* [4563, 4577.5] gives 0.5 AA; 17.3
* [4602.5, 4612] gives 0.2 AA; 17.6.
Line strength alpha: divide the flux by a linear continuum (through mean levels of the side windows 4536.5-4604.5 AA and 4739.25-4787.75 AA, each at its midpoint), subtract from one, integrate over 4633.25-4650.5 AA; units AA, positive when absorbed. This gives 1.2 AA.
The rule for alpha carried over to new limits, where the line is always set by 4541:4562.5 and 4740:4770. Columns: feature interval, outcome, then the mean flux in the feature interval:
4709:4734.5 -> 0.4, 18.2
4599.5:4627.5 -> -0.2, 18.4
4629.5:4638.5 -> 0.2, 17.8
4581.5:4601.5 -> 1.2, 17.1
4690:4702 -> 0.3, 17.9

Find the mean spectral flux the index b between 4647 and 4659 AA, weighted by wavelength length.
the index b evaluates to 17.7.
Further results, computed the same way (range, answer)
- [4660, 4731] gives 17.8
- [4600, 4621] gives 18.3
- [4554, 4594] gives 17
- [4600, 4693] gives 17.6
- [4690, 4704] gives 17.8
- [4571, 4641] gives 17.7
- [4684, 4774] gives 18.2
